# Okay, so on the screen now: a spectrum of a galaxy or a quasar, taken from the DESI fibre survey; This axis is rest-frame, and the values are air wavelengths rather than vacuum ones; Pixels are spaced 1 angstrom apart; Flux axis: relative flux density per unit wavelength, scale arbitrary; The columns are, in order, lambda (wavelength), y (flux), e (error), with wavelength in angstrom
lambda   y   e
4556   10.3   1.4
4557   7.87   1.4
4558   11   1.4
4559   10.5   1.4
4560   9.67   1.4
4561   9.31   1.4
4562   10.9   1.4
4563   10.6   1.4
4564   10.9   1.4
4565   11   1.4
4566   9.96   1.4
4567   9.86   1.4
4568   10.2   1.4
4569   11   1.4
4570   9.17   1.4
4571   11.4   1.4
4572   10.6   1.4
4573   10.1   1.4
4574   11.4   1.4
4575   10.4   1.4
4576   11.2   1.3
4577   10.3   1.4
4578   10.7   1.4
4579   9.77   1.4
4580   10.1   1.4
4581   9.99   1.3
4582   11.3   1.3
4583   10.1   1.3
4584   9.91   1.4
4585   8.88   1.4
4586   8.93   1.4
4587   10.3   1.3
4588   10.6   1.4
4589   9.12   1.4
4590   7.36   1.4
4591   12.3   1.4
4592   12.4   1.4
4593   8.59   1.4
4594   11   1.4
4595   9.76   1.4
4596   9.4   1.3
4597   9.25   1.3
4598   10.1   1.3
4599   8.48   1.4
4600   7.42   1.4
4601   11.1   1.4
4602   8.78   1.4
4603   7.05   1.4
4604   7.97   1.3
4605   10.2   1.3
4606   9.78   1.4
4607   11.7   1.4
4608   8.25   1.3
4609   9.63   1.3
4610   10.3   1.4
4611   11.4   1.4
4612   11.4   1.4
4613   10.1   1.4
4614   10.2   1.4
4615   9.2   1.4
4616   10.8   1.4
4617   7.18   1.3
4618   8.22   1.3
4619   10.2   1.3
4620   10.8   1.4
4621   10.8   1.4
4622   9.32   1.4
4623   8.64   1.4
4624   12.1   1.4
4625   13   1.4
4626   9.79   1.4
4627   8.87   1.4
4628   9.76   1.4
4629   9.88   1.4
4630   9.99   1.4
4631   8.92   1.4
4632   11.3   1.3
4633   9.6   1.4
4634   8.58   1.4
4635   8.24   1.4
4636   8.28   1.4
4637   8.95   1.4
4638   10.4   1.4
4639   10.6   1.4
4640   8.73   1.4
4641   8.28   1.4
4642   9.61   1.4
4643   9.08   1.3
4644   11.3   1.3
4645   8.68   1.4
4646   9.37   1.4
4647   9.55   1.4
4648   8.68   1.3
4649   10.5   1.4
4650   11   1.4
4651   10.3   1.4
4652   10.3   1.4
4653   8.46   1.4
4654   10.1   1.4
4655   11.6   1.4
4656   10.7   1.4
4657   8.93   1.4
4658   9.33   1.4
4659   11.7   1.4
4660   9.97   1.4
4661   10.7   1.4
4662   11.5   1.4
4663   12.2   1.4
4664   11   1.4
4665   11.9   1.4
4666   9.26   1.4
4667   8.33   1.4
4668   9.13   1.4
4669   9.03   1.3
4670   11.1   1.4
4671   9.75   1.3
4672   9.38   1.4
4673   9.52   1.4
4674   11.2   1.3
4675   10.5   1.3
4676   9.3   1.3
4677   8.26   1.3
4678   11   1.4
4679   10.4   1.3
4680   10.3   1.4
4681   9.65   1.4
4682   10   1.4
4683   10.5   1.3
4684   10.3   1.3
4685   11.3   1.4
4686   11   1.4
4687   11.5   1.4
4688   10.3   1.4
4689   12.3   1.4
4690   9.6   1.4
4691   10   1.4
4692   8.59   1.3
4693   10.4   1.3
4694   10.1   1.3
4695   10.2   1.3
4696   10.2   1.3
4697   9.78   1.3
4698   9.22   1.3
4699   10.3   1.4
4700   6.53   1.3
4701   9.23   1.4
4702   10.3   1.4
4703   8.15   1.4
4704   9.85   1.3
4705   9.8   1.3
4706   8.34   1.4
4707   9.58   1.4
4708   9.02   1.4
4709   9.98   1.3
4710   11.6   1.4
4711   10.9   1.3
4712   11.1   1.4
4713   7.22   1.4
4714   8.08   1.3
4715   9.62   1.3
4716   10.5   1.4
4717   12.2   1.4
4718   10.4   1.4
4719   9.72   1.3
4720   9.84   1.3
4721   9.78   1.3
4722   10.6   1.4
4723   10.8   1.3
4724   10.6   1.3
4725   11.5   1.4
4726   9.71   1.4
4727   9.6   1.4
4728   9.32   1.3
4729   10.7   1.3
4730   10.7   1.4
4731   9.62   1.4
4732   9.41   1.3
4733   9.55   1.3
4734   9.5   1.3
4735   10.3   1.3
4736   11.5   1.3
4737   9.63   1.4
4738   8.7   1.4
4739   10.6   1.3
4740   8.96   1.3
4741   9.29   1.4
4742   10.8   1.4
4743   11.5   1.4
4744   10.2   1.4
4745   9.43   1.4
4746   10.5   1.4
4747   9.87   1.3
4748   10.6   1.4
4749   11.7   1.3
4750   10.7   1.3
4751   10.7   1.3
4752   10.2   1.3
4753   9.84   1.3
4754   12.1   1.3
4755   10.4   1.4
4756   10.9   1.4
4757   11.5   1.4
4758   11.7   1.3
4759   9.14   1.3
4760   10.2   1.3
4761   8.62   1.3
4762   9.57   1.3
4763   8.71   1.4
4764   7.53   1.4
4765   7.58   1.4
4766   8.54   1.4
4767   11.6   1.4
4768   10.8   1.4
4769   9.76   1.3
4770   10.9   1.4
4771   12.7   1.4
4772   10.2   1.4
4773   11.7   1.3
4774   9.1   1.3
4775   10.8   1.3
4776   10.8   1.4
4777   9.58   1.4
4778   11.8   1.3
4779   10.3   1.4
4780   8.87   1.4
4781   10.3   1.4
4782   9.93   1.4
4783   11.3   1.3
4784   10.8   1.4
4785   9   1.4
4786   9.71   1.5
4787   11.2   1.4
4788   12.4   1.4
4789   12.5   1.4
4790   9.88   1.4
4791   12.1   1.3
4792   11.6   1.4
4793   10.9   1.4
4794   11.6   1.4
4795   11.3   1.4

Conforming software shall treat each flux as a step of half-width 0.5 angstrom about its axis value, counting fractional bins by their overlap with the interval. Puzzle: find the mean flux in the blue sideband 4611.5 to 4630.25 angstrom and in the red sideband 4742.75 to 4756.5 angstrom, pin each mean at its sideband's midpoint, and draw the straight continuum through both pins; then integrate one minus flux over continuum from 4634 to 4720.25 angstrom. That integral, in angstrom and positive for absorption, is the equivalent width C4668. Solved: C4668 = 3.0 angstrom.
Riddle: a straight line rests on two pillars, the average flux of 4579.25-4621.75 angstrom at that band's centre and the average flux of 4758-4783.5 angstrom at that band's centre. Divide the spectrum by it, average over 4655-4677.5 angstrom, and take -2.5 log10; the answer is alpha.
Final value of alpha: -0.03 mag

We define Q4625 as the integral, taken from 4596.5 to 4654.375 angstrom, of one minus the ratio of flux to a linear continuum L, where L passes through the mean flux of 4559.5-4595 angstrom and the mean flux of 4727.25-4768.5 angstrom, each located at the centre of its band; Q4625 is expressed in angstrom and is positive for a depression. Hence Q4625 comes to 3.1 angstrom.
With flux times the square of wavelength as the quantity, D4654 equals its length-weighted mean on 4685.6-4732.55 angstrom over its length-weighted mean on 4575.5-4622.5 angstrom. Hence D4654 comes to 1.06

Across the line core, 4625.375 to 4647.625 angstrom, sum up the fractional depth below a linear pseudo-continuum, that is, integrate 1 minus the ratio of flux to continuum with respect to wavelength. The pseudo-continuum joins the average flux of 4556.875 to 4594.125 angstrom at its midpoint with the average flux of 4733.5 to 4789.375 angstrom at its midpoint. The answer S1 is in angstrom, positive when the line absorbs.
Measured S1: 1.7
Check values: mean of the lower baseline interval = 10.2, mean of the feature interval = 9.46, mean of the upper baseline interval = 10.3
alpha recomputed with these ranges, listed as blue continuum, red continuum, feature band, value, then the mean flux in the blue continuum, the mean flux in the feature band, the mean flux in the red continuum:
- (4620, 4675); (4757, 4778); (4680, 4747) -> 0.00 mag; 9.96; 10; 10.1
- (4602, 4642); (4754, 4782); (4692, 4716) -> 0.05 mag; 9.69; 9.54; 10.2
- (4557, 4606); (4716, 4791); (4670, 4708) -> 0.03 mag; 9.98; 9.91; 10.3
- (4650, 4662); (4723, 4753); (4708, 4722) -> 0.02 mag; 10.3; 10.1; 10.2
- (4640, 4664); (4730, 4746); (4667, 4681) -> 0.02 mag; 10.1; 9.85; 9.97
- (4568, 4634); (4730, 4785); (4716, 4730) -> -0.03 mag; 9.95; 10.4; 10.2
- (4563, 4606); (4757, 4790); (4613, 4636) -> 0.03 mag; 9.97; 9.76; 10.3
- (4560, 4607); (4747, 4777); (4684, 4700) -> 0.00 mag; 9.99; 10.2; 10.3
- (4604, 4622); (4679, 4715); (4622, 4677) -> 0.00 mag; 9.93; 9.92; 9.87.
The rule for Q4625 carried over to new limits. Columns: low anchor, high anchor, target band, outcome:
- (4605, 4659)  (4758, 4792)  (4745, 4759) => -0.7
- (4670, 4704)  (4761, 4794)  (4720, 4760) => -0.3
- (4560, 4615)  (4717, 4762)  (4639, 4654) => 0.7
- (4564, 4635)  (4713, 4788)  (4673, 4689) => -0.5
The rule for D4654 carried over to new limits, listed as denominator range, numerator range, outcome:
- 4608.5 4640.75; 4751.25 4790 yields 1.12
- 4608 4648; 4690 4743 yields 1.05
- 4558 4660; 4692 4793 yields 1.08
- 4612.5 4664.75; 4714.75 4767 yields 1.07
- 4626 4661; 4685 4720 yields 1.04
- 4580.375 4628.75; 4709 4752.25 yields 1.09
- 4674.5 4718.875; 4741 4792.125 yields 1.08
